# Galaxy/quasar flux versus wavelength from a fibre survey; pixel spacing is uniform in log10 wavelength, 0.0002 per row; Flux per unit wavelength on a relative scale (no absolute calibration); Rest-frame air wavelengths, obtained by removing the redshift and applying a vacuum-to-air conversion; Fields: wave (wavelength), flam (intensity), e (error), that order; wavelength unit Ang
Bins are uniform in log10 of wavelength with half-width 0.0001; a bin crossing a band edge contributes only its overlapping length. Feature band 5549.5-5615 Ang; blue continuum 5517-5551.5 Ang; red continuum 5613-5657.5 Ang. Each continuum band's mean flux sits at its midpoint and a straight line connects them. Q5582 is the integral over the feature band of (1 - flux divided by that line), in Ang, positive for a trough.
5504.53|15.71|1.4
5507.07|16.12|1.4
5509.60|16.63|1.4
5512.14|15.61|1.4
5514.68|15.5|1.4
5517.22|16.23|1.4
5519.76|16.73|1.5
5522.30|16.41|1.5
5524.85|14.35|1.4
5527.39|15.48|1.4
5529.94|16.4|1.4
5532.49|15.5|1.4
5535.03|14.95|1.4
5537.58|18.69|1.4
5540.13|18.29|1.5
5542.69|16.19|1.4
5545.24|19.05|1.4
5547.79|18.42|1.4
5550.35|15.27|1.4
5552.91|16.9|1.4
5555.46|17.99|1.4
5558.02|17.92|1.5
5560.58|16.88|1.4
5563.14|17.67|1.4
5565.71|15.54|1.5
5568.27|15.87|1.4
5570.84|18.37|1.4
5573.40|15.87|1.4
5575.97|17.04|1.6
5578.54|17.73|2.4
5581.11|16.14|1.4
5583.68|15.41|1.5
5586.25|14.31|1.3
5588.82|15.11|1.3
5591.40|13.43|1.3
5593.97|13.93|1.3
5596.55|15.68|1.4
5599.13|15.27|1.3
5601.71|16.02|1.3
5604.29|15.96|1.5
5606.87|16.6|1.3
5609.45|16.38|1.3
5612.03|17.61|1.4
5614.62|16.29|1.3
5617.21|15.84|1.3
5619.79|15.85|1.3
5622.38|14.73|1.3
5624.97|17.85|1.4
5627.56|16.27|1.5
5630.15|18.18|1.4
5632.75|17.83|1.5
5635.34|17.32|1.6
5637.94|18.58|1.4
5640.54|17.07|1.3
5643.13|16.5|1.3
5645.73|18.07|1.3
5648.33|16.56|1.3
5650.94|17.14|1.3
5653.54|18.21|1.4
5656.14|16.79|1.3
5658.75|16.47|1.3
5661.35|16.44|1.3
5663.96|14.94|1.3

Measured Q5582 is 2.3 Ang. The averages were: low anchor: 16.6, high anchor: 17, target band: 16.2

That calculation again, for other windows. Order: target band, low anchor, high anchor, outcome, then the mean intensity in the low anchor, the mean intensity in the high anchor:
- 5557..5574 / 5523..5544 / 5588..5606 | -1.34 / 16.2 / 15.1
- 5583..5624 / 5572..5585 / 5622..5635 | 3.08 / 16.5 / 17.2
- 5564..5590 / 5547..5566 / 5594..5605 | 0.29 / 17.1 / 15.5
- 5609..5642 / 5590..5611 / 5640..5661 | -1.34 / 15.4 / 17.1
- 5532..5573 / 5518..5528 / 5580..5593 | -4.68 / 15.8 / 14.8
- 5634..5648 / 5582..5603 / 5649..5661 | -0.73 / 14.9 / 17.1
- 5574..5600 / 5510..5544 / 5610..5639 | 1.90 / 16.2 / 16.9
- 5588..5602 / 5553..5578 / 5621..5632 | 1.73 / 17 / 16.8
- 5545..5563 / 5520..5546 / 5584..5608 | -1.54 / 16.5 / 15.1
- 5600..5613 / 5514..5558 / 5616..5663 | 0.33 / 16.7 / 17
